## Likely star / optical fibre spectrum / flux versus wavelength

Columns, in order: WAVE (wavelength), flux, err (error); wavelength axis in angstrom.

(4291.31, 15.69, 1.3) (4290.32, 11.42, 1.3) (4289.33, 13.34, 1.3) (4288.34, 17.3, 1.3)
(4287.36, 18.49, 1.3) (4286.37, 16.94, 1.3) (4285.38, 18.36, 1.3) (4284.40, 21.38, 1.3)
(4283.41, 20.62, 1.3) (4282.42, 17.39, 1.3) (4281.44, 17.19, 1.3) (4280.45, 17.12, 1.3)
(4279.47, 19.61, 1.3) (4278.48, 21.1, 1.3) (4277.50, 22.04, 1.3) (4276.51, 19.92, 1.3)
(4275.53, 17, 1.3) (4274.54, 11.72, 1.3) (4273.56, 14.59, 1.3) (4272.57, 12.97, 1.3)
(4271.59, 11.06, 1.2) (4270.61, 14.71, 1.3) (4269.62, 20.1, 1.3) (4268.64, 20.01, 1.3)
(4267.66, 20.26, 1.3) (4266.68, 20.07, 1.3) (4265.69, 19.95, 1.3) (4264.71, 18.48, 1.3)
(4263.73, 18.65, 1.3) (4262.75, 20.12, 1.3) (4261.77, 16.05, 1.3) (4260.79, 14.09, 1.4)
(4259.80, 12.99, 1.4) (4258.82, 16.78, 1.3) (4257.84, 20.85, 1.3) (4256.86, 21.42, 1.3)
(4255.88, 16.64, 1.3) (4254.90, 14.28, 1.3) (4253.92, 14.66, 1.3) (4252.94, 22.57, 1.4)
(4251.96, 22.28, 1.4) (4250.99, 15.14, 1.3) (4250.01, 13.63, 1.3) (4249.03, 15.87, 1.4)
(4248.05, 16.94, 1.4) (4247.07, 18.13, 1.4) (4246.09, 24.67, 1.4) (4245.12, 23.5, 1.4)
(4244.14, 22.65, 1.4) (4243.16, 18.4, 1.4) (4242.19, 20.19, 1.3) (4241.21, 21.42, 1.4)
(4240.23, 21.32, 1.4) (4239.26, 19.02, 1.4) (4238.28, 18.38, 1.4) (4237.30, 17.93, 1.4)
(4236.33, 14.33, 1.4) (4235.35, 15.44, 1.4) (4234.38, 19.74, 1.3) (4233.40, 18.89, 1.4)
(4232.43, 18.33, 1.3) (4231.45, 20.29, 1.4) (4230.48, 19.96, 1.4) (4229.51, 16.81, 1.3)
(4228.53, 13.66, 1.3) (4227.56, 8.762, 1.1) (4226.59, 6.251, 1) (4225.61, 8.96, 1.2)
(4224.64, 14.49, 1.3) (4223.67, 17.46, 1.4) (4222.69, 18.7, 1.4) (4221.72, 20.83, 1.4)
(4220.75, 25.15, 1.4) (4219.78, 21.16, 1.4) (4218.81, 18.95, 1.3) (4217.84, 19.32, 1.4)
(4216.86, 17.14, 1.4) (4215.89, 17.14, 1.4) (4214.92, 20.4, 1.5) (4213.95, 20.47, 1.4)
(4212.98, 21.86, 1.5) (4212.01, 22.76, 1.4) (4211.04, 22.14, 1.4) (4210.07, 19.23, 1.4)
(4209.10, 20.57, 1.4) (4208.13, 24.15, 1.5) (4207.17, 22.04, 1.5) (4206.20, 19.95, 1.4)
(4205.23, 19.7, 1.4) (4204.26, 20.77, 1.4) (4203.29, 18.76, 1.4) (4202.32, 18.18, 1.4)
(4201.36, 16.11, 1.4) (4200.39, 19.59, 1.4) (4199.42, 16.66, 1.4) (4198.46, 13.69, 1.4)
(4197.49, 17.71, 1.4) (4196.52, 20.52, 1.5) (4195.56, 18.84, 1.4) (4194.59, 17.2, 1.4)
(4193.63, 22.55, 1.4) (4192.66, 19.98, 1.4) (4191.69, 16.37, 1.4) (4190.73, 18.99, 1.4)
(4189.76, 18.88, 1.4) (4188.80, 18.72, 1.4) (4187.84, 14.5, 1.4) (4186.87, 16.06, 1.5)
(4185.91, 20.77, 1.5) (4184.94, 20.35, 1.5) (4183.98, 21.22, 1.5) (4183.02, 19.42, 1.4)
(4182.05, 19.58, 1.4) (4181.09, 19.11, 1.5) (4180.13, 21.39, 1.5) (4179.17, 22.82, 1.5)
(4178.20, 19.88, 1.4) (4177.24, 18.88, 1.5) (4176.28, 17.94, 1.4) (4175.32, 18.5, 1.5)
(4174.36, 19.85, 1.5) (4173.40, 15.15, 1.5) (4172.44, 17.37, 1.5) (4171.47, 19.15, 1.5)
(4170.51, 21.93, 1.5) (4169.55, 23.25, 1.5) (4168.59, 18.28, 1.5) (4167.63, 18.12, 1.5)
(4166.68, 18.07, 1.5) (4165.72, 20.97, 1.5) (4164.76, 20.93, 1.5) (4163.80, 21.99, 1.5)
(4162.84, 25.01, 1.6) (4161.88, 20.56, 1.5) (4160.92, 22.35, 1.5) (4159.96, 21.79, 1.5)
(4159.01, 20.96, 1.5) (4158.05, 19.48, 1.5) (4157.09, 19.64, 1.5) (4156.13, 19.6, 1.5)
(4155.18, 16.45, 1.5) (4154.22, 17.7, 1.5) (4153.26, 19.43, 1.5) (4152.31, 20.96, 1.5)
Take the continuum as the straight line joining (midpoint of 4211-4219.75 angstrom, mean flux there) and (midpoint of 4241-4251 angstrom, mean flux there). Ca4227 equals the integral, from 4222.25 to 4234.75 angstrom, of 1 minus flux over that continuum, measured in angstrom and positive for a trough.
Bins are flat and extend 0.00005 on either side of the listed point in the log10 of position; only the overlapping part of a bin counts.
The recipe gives 2.63 angstrom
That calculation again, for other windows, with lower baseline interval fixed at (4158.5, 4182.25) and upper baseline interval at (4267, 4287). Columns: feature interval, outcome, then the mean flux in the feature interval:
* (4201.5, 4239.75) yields 1.3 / 18.4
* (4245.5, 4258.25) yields 0.0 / 18.3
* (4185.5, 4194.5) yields 0.6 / 18.5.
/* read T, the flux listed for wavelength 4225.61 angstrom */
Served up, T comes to 8.96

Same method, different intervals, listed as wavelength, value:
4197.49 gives 17.71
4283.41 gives 20.62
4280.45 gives 17.12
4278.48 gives 21.1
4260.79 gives 14.09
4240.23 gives 21.32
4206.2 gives 19.95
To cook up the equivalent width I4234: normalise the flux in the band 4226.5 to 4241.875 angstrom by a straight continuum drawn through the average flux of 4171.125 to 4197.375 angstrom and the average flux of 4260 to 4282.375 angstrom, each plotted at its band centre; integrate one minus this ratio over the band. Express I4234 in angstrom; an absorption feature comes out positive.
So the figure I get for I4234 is 0.8 angstrom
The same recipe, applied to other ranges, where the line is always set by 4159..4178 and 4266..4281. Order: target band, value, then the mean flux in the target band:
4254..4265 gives 0.4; 17.2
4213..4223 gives -0.6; 20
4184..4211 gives 0.4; 19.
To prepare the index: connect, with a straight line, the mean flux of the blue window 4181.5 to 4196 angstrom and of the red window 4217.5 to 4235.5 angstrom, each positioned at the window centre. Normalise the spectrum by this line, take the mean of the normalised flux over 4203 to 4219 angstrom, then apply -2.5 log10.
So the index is -0.15 mag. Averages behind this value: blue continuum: 18.9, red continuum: 17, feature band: 20.4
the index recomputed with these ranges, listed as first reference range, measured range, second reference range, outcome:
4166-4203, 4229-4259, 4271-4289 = -0.05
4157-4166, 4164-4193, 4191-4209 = 0.06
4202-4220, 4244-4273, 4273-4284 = 0.04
